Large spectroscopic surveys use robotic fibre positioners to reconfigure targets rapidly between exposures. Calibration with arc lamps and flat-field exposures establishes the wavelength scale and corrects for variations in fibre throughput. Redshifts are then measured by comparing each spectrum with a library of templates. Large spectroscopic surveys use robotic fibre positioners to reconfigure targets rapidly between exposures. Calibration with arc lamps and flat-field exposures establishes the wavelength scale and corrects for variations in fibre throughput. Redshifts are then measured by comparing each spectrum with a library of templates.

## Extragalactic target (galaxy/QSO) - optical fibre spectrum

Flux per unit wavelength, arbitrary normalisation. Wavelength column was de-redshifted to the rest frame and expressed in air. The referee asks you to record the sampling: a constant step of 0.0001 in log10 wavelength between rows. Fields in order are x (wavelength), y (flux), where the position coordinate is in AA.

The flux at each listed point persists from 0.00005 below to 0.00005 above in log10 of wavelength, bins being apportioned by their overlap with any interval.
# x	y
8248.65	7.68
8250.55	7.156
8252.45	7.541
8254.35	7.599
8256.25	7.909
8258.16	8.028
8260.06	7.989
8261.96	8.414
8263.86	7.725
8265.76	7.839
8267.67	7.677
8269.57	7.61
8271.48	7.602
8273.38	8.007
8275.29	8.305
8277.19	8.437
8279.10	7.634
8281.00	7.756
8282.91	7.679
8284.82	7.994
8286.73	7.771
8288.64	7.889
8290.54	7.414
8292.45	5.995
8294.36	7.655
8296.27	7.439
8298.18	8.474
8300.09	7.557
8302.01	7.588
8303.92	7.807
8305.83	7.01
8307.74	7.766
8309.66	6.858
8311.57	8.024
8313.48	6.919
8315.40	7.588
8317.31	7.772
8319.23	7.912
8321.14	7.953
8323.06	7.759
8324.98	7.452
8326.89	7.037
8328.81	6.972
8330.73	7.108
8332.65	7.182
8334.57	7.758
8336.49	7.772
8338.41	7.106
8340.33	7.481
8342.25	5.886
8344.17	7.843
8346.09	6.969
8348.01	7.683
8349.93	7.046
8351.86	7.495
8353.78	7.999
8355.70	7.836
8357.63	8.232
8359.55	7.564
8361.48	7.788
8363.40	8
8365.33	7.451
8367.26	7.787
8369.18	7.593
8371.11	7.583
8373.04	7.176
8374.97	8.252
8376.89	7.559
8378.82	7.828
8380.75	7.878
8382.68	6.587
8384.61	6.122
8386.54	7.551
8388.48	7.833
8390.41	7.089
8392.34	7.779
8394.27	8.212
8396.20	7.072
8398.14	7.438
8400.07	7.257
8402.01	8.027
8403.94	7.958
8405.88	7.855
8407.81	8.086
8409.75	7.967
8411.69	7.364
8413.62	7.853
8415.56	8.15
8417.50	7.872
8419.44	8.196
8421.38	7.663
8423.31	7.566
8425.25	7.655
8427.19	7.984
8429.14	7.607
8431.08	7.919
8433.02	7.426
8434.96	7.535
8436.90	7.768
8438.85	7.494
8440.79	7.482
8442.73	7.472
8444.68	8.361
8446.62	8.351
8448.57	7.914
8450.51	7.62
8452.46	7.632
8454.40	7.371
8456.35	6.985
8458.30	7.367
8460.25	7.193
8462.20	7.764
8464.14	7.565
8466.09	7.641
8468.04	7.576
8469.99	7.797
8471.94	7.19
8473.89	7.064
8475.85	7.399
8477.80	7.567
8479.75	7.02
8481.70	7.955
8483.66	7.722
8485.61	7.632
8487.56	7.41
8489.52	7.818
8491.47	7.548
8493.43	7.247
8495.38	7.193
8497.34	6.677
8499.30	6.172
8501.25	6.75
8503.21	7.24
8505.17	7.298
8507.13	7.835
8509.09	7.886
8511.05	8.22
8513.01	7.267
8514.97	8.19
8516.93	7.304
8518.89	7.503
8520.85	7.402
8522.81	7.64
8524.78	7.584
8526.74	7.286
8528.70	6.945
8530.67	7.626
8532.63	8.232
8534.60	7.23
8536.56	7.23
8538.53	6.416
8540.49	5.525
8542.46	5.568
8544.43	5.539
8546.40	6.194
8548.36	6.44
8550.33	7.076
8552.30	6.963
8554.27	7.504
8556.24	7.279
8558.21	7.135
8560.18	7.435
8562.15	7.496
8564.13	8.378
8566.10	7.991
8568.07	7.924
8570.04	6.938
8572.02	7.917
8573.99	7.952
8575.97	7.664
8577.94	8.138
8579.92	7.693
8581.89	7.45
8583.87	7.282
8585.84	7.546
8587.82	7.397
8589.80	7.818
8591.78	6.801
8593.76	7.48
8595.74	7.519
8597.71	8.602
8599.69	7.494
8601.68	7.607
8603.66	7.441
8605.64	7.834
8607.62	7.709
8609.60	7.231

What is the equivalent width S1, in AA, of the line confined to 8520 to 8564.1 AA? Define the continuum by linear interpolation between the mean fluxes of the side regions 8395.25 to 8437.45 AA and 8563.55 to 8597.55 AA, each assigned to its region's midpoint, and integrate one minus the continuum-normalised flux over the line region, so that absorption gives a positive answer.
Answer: 3.8 AA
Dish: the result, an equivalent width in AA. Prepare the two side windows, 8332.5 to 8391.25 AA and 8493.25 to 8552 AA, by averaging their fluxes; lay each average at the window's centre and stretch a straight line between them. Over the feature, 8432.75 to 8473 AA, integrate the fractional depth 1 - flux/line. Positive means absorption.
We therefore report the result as -1.9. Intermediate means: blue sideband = 7.49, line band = 7.6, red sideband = 7.09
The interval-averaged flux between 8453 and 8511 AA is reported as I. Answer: 7.39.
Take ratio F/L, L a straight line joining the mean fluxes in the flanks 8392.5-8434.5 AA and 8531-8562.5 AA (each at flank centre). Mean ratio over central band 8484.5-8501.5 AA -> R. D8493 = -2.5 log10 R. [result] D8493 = 0.00 mag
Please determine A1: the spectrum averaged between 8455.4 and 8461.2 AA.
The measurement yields 7.18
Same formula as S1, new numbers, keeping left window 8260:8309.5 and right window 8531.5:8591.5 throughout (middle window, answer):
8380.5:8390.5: 0.54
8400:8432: -1.49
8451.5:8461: 0.14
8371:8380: -0.16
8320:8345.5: 1.01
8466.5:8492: -0.47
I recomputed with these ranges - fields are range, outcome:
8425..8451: 7.76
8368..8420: 7.63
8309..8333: 7.44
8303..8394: 7.49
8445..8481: 7.52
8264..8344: 7.55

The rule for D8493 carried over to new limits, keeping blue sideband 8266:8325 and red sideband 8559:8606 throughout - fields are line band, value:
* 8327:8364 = 0.03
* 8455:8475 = 0.04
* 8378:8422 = 0.00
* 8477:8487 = 0.01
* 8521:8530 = 0.04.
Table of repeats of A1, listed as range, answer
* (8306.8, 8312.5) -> 7.54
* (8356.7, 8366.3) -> 7.8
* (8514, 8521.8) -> 7.6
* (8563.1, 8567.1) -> 8.17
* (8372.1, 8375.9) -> 7.71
